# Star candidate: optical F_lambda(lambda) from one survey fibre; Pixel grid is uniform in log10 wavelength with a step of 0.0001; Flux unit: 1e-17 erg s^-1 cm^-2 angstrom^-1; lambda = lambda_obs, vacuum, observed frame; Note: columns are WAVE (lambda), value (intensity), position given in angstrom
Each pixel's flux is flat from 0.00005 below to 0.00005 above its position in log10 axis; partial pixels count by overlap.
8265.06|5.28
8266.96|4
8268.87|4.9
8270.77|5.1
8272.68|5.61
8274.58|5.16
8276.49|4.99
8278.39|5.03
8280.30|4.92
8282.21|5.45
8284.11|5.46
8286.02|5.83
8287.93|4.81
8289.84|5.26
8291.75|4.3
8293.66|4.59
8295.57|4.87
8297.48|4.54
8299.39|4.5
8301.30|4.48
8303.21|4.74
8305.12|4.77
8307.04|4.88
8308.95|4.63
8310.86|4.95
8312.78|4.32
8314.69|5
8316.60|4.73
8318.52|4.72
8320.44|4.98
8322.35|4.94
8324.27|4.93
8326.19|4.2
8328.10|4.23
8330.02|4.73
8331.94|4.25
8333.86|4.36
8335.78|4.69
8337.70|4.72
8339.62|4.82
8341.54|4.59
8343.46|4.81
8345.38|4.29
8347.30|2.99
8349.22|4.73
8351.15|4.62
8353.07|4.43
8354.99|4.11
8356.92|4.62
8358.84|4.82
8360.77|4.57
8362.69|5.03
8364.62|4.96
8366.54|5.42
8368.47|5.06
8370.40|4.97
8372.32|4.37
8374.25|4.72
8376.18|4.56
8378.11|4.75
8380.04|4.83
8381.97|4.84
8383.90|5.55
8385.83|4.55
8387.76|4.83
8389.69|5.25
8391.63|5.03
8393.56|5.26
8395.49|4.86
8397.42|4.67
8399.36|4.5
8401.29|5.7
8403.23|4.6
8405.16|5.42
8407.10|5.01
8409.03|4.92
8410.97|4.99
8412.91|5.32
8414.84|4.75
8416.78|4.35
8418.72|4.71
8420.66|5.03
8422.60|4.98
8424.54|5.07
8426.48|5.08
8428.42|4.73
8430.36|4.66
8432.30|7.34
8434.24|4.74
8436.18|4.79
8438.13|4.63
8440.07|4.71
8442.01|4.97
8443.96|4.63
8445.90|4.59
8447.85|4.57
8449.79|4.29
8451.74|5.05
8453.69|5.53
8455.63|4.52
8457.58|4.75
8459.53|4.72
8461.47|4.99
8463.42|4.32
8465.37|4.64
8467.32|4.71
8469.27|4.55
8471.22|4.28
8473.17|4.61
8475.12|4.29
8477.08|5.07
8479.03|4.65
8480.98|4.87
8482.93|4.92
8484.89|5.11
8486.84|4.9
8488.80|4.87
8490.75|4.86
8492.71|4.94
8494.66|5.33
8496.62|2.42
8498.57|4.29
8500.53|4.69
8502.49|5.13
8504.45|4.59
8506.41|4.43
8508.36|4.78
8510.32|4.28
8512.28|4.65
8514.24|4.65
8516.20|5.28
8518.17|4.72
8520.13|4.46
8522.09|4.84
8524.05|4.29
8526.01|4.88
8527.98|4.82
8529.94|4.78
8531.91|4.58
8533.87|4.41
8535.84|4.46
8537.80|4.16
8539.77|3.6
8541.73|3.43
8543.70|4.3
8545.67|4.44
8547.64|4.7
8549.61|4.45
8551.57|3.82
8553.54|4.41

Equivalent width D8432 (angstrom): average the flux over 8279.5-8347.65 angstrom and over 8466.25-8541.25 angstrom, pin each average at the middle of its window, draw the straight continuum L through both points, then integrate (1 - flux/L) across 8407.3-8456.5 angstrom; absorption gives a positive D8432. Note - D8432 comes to -2.9 angstrom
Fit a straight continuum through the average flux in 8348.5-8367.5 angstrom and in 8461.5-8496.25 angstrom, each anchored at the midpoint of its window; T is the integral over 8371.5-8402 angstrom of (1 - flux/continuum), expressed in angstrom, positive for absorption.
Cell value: -1.0 angstrom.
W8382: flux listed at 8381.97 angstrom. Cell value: 4.84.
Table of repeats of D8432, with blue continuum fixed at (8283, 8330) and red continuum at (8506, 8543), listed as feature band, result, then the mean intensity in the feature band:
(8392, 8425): -2.1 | 4.95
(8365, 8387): -0.9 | 4.88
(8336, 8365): 1.1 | 4.54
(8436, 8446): -0.3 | 4.72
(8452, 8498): -1.3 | 4.69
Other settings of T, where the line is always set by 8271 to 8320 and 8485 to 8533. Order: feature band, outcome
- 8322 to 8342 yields 1.2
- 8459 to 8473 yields 0.3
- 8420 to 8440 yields -1.4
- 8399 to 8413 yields -0.9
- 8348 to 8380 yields 0.7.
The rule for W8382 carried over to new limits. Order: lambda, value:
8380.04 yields 4.83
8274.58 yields 5.16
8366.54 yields 5.42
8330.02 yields 4.73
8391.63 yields 5.03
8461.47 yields 4.99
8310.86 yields 4.95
